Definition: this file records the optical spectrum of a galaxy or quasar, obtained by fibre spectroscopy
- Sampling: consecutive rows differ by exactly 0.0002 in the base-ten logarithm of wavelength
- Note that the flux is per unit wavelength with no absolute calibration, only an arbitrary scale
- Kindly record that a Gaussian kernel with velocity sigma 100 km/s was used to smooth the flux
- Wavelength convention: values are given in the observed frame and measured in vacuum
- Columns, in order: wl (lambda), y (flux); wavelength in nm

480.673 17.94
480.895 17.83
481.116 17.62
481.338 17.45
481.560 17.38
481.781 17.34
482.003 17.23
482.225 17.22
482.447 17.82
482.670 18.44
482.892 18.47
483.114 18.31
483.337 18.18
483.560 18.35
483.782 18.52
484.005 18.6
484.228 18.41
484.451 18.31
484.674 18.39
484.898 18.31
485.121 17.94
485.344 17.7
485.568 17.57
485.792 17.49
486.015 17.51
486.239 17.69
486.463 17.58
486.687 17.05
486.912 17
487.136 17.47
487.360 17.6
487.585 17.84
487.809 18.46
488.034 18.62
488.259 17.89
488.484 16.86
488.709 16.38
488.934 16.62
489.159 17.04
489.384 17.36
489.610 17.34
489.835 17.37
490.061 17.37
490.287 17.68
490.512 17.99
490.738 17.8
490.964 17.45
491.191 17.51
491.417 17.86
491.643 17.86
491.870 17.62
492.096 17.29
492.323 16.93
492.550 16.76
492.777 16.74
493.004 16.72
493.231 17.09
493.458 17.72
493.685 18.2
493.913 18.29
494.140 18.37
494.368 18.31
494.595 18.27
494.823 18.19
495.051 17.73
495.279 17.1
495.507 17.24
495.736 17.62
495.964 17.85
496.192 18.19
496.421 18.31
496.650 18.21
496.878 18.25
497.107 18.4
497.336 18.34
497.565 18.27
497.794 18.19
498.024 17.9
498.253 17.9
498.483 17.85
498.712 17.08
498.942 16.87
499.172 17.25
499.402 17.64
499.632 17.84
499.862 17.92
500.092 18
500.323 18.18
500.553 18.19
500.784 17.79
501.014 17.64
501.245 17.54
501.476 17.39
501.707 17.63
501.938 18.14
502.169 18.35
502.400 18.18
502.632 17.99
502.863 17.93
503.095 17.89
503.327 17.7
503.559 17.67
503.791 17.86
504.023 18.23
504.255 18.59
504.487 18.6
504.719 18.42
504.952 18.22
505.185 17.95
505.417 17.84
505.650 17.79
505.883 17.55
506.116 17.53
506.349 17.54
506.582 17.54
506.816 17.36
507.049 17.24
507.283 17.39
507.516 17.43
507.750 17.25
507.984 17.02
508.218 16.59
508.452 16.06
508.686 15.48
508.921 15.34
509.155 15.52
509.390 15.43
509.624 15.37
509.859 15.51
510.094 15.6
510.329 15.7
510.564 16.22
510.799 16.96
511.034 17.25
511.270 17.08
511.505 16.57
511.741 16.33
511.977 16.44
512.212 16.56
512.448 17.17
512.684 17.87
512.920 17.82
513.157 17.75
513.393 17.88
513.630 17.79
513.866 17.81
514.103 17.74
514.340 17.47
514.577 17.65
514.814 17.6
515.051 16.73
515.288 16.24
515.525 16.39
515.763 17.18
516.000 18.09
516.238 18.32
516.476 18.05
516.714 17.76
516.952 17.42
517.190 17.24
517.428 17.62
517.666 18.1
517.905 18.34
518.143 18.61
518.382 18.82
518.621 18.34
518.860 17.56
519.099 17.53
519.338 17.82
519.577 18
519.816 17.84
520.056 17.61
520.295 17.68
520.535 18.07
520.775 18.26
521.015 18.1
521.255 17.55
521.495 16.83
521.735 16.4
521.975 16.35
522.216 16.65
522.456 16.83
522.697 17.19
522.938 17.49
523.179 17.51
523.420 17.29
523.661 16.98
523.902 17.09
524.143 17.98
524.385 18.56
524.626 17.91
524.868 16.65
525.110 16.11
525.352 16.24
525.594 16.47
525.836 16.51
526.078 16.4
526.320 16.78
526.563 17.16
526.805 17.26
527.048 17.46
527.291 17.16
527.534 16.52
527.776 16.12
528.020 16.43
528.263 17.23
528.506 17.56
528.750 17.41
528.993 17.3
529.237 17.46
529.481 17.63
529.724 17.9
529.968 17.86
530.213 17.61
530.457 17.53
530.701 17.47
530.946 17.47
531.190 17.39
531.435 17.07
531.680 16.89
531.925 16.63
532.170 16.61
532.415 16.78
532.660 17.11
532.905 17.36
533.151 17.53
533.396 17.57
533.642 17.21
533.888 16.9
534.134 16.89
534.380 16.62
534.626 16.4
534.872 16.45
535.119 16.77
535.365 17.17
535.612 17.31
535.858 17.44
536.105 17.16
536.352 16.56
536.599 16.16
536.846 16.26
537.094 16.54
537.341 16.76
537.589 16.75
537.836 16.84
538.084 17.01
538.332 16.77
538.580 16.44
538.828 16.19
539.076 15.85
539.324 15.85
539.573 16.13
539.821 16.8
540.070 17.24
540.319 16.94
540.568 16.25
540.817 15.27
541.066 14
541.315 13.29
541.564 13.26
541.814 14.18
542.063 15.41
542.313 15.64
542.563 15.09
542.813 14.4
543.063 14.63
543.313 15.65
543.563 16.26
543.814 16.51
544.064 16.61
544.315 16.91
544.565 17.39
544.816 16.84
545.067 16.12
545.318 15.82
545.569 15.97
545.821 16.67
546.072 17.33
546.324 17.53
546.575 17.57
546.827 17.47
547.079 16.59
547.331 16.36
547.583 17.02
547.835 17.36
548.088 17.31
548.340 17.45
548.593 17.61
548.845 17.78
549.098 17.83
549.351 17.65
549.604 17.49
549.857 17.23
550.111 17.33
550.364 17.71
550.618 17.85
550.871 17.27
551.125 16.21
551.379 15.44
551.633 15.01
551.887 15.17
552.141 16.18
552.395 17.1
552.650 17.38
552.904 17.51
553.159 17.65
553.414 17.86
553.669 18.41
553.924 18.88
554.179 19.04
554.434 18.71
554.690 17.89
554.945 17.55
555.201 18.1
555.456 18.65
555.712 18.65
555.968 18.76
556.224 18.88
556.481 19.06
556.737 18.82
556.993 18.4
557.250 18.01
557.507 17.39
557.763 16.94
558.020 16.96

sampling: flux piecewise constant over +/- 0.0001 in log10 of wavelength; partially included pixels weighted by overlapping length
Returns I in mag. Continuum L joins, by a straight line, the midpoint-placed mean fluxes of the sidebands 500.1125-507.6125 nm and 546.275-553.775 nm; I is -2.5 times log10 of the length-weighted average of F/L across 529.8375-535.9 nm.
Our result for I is 0.02 mag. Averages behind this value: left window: 17.9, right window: 17.1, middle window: 17.1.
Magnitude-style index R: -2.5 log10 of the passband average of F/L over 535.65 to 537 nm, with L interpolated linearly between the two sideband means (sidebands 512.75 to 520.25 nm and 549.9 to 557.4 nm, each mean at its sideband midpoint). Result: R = 0.06 mag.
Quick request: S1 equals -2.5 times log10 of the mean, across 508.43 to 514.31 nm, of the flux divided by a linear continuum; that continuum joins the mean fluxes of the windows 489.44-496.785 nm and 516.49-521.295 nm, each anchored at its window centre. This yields 0.08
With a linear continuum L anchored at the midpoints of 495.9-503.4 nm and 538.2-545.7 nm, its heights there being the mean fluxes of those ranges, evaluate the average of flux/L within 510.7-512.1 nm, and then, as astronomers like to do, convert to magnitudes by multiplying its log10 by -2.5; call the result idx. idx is 0.03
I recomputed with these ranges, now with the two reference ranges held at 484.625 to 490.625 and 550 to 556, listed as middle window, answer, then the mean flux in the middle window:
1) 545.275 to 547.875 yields 0.04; 16.9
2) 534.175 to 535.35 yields 0.06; 16.6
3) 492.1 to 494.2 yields 0.01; 17.4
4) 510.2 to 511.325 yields 0.06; 16.6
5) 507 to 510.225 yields 0.09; 16.2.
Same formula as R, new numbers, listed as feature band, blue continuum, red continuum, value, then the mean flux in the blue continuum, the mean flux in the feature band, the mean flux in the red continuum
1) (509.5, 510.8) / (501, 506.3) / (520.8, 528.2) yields 0.120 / 17.9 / 15.8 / 17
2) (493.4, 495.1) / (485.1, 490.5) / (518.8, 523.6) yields -0.043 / 17.5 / 18.2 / 17.4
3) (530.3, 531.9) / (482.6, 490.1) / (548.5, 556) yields 0.020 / 17.8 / 17.3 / 17.5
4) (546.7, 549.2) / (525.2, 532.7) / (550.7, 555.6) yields 0.003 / 17.1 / 17.3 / 17.4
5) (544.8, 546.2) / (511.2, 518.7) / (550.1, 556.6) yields 0.076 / 17.5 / 16.4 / 17.6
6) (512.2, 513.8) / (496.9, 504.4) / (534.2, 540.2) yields -0.009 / 17.9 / 17.6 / 16.6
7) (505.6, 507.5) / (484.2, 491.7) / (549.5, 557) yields 0.009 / 17.6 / 17.5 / 17.7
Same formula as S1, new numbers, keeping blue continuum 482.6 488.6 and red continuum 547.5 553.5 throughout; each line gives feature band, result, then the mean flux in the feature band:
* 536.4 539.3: 0.05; 16.5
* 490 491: 0.01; 17.7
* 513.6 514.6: -0.01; 17.7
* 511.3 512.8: 0.05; 16.8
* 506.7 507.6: 0.02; 17.4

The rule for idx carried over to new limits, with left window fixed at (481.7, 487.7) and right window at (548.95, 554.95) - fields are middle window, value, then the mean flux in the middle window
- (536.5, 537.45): 0.066 mag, 16.4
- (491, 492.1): 0.010 mag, 17.6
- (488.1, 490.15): 0.041 mag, 17.2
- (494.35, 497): -0.009 mag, 17.9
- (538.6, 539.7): 0.090 mag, 16.1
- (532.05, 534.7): 0.030 mag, 17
